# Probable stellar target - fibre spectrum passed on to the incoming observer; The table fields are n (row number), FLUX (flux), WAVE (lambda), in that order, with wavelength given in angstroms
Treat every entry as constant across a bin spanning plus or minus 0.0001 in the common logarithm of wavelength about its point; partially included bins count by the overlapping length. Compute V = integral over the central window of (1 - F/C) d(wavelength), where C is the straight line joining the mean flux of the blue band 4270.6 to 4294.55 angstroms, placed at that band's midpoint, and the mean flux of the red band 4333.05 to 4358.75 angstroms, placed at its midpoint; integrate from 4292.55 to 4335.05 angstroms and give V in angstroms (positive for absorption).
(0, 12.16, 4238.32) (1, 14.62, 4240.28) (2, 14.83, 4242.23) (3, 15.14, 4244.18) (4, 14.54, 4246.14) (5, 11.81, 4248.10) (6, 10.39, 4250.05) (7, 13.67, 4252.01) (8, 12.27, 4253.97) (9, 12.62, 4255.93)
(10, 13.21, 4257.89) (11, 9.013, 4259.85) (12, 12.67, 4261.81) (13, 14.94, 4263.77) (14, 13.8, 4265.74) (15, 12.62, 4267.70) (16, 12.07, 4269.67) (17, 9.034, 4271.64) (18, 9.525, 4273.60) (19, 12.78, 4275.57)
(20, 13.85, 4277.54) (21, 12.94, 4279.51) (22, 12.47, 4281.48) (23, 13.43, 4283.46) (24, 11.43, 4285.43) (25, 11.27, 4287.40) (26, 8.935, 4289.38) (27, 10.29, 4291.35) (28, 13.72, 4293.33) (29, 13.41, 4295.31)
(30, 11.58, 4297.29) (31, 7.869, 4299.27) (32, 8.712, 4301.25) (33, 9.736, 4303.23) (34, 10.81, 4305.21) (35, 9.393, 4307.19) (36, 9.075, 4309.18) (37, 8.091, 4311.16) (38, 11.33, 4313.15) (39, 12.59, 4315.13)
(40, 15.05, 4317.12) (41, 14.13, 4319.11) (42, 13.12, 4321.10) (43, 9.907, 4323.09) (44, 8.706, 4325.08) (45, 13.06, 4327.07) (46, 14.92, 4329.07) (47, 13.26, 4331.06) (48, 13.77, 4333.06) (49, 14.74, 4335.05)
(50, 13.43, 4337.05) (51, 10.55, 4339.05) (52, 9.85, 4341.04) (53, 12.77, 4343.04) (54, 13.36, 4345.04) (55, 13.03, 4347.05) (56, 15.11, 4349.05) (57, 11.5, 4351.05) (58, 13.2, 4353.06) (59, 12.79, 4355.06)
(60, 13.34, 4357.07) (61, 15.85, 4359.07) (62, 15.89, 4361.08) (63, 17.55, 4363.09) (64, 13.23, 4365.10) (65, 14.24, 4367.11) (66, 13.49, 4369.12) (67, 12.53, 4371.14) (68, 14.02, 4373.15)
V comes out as 2.41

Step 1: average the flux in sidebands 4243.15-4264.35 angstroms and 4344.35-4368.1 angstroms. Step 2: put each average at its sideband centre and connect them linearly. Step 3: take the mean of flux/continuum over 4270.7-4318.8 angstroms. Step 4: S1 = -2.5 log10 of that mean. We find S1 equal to 0.19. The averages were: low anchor 12.7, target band 11.2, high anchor 14.1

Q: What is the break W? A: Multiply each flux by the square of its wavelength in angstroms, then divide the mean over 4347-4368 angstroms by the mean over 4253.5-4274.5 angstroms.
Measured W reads 1.24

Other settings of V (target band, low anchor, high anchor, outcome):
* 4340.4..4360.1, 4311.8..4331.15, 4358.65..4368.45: 1.7 angstroms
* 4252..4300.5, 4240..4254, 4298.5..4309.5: -2.8 angstroms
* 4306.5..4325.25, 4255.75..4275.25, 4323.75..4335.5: 2.1 angstroms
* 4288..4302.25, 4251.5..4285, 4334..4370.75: 2.3 angstroms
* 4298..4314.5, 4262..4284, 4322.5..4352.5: 4.0 angstroms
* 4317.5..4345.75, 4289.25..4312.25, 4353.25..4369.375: -0.5 angstroms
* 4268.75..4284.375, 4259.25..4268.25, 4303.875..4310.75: -0.3 angstroms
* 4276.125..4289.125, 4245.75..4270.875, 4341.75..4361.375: 0.4 angstroms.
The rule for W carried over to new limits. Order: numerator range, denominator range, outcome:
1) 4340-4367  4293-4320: 1.27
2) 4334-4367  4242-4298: 1.14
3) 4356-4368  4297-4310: 1.62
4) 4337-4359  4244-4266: 1.05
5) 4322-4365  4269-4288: 1.14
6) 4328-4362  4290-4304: 1.27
